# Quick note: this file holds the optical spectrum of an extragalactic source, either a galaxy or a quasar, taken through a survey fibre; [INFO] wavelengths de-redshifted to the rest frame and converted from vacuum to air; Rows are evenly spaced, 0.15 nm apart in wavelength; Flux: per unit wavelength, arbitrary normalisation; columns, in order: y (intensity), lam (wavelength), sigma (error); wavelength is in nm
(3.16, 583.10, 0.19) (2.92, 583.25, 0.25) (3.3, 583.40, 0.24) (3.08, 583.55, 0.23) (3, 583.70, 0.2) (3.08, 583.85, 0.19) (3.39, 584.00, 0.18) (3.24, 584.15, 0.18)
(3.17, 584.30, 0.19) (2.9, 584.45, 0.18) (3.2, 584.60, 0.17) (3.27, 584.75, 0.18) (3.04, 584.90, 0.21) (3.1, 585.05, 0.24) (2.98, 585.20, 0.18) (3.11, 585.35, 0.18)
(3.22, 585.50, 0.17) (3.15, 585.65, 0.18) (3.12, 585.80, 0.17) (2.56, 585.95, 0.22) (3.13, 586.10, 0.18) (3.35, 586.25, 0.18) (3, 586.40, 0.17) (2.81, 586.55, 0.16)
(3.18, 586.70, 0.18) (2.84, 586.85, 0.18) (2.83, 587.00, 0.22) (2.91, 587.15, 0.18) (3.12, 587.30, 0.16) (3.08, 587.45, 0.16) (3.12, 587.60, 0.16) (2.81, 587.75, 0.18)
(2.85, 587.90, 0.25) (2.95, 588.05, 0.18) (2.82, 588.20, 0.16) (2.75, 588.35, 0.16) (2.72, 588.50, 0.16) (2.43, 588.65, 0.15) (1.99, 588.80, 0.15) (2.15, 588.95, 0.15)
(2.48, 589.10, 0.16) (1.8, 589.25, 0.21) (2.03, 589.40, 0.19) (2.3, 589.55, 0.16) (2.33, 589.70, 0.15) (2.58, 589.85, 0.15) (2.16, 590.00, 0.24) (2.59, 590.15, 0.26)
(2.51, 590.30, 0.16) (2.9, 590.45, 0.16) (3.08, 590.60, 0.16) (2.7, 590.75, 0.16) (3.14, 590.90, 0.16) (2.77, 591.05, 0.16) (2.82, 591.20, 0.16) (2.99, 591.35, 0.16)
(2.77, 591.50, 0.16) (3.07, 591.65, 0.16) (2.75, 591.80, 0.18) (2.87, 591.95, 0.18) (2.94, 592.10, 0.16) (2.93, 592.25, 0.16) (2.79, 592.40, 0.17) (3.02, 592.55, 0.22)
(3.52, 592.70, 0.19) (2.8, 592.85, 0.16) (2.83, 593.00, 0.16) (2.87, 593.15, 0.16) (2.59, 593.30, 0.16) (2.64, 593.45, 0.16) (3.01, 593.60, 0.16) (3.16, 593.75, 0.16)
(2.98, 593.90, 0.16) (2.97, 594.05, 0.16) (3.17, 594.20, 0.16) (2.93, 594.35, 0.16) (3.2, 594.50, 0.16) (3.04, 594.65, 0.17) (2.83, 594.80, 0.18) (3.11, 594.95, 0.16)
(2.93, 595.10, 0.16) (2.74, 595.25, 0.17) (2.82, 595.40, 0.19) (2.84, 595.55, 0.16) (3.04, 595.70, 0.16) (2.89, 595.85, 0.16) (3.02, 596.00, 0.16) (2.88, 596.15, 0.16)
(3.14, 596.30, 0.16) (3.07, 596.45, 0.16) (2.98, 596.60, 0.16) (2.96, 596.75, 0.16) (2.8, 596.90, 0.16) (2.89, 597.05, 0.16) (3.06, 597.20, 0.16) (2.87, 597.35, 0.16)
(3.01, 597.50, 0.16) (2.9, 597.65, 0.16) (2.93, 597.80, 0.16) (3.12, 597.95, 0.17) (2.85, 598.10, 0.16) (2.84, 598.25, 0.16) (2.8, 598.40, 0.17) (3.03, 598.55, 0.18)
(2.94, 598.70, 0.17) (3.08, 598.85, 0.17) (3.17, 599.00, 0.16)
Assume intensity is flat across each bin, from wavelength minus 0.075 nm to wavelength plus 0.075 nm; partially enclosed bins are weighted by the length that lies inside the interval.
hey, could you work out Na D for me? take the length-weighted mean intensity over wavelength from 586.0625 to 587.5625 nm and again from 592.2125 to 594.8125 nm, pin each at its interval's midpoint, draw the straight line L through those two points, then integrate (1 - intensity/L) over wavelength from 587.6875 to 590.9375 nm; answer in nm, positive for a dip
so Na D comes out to 0.50 nm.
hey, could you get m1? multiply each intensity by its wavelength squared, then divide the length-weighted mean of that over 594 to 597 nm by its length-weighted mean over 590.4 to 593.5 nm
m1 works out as 1.04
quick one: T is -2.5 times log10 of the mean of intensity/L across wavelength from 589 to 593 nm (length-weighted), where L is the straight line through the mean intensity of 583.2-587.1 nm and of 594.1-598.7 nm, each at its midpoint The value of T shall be 0.11 mag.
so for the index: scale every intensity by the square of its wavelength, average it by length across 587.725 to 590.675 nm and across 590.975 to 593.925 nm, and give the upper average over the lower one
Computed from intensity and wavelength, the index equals 1.17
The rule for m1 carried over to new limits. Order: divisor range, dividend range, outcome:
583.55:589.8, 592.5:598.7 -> 1.06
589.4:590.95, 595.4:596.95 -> 1.16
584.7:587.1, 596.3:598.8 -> 1.01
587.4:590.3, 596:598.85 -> 1.21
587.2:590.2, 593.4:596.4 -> 1.19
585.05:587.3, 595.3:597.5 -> 1.01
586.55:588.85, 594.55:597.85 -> 1.07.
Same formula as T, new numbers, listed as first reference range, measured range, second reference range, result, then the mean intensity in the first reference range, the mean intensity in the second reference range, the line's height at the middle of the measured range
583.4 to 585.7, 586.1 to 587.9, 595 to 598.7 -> 0.03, 3.13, 2.94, 3.09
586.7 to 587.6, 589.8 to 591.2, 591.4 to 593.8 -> 0.08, 2.99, 2.91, 2.94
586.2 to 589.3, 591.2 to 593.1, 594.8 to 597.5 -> -0.03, 2.76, 2.94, 2.86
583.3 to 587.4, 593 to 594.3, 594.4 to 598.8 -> 0.02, 3.08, 2.95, 2.98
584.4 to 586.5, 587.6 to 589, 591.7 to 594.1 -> 0.14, 3.08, 2.92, 3.02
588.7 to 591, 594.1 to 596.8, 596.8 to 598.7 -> -0.07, 2.45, 2.93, 2.79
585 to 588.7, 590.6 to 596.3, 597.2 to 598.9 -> 0.01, 2.96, 2.95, 2.95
